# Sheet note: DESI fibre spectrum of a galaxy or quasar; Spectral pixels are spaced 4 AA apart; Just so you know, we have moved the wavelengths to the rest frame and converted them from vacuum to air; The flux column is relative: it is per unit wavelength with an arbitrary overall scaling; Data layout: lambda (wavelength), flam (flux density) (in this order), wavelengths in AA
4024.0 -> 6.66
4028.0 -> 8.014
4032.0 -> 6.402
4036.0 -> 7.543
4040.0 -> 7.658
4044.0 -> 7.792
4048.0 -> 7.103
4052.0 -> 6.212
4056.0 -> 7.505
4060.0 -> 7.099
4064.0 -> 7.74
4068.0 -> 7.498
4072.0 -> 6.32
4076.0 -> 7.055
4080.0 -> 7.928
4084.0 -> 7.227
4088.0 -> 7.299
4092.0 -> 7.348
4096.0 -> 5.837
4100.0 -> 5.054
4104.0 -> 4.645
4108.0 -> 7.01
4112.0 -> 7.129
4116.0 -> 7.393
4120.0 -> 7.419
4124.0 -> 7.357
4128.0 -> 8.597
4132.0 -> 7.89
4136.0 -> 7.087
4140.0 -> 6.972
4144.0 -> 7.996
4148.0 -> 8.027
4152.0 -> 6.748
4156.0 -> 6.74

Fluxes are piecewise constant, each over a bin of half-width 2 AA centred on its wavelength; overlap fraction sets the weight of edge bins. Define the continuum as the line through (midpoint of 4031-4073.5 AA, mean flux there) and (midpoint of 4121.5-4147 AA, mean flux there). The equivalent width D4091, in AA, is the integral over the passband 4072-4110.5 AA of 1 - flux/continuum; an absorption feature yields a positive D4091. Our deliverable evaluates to 4.3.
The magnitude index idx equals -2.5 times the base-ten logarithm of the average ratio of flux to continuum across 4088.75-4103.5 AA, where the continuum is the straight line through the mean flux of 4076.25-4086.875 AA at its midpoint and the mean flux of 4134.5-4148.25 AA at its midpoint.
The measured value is 0.23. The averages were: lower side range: 7.47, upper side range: 7.47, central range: 6.04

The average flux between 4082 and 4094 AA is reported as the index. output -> 7.29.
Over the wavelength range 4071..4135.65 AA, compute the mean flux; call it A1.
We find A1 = 6.98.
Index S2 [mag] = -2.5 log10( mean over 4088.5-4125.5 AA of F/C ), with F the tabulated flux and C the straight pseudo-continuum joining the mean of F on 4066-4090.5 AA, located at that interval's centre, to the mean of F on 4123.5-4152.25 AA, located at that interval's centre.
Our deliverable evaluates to 0.13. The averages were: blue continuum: 7.22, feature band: 6.6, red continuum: 7.65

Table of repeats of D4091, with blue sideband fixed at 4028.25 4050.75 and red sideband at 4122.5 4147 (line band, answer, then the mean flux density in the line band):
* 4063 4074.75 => 0.5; 7.13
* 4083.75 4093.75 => 0.3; 7.3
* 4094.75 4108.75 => 3.8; 5.5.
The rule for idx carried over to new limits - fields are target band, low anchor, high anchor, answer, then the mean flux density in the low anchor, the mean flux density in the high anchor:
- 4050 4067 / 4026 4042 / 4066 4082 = 0.018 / 7.4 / 7.2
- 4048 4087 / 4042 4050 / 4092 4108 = -0.072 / 7.45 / 5.68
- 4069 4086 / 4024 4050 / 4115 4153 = 0.044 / 7.36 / 7.57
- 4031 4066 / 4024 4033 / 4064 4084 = -0.006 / 7.18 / 7.26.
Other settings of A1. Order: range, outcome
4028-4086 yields 7.25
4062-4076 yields 7.17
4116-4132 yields 7.75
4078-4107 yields 6.5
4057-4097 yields 7.18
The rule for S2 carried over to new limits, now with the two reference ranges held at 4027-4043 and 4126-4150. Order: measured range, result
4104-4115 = 0.15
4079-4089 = 0.02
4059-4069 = 0.00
